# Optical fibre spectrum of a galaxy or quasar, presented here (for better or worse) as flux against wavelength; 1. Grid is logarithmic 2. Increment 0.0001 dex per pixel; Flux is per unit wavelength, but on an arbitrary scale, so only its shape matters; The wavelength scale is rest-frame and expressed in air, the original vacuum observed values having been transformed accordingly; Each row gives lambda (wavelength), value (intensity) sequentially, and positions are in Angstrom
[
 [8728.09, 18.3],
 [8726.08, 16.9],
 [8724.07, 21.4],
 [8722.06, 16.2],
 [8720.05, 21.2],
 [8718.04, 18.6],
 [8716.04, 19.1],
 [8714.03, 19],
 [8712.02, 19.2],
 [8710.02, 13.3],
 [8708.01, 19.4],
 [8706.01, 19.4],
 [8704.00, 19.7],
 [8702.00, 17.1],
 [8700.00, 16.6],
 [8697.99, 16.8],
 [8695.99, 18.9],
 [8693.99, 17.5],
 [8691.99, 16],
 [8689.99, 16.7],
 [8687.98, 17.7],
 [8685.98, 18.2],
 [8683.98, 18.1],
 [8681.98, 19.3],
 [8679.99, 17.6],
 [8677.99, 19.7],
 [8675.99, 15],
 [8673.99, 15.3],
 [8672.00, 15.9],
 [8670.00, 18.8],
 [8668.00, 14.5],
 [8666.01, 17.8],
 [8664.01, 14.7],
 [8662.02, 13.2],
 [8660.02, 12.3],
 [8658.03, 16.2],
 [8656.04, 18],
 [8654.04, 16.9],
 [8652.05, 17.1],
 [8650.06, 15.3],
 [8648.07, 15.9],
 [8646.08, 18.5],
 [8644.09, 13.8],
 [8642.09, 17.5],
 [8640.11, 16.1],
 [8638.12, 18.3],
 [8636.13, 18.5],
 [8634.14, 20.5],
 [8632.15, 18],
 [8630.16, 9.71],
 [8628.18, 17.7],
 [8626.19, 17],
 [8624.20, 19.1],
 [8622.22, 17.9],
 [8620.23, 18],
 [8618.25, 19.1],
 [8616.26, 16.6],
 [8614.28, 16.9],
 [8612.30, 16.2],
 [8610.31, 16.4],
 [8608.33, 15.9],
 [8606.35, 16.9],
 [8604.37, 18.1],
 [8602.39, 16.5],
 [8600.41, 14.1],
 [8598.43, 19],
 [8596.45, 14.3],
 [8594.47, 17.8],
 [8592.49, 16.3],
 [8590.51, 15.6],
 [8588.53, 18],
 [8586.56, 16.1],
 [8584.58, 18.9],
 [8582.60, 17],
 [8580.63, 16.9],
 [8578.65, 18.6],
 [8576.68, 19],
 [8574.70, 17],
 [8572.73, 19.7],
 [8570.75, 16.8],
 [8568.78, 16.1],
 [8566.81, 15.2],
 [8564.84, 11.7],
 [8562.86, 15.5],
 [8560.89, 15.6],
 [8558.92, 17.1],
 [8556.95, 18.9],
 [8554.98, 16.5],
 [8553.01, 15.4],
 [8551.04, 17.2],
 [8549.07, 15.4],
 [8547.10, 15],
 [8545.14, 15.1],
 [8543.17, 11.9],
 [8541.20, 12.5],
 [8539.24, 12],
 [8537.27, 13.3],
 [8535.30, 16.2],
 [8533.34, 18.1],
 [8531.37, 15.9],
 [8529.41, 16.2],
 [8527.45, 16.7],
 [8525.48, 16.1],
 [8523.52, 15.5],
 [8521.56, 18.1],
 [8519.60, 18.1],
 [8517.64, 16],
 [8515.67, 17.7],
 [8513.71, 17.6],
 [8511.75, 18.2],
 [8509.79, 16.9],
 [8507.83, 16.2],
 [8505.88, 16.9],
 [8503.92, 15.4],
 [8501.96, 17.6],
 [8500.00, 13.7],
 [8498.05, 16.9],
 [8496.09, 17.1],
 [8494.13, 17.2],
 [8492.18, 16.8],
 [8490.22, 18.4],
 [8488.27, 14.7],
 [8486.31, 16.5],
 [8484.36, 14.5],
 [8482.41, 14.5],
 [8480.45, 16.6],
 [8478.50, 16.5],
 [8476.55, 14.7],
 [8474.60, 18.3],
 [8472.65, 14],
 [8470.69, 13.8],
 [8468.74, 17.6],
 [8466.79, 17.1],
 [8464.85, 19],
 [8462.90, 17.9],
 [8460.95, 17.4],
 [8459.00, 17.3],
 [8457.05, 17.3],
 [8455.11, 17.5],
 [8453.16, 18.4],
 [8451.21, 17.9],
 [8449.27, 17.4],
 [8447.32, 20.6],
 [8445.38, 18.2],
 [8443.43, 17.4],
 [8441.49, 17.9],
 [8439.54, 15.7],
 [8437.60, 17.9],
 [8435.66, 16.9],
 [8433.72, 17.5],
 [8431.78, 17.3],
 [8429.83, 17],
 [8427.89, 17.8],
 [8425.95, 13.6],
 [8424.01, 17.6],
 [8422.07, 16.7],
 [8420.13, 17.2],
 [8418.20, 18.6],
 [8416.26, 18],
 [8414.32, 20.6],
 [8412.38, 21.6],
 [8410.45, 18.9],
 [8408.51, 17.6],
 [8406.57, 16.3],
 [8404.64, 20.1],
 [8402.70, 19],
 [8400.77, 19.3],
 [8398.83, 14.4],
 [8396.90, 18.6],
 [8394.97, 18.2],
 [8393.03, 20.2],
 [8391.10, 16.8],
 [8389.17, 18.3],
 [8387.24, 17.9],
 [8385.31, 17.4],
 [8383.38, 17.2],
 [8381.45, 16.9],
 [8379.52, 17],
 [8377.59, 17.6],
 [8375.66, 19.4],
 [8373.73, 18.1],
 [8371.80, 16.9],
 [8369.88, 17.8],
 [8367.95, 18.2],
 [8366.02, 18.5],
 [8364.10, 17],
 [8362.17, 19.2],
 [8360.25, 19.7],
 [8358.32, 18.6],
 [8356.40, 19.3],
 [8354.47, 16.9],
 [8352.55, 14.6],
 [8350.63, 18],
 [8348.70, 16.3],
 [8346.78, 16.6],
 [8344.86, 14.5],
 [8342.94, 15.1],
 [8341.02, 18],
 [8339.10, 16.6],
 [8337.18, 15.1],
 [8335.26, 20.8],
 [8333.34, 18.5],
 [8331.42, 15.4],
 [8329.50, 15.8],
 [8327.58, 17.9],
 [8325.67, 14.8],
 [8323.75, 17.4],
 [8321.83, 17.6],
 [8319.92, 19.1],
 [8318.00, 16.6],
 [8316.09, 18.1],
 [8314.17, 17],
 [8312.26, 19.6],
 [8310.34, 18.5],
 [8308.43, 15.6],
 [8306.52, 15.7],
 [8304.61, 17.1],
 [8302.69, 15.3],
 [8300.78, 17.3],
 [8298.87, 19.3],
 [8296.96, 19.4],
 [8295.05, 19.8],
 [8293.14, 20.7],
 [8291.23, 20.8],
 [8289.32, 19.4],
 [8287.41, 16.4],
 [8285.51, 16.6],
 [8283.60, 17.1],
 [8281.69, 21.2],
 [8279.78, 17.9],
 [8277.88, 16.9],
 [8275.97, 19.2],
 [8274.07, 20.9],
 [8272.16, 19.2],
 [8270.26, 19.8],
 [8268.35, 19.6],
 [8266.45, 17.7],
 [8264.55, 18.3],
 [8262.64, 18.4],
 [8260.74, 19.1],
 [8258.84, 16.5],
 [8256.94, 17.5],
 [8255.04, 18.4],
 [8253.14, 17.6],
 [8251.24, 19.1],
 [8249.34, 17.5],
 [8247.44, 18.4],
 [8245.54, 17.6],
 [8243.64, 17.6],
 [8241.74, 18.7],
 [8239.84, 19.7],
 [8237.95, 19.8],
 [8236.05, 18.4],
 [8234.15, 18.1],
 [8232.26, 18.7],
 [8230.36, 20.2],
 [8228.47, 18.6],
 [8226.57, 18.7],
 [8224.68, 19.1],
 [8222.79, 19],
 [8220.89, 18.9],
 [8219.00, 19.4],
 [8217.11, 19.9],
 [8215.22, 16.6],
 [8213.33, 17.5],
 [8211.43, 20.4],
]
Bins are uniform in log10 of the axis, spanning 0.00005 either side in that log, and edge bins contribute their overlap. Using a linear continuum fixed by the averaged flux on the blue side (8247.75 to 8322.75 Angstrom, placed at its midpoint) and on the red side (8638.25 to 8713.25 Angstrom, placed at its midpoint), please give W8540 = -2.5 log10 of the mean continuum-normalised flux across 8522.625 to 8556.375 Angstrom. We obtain 0.14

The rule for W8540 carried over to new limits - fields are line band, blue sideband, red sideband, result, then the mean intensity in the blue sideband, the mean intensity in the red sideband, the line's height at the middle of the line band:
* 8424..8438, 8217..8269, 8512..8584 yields 0.01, 18.6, 16.2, 17.1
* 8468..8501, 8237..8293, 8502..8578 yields 0.04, 18.5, 16.2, 16.6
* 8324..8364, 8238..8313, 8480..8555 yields 0.04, 18.4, 16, 17.7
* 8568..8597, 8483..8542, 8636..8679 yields -0.06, 16.2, 16.3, 16.3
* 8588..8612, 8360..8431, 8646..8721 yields 0.06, 18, 17.2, 17.4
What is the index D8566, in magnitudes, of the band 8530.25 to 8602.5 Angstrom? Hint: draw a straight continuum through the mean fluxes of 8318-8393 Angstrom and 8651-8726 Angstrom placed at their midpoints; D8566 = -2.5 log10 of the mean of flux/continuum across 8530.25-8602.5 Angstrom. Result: 0.08 mag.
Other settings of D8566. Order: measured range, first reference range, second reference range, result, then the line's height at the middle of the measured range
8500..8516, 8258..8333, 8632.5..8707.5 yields 0.04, 17.5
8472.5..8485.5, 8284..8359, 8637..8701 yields 0.09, 17.1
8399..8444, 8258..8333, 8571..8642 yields -0.01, 17.7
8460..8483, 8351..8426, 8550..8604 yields 0.06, 17.4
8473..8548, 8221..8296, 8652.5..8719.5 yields 0.11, 17.8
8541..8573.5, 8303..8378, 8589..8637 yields 0.09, 17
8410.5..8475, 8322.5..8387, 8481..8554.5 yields -0.06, 16.6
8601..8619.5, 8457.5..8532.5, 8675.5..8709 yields 0.03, 17.4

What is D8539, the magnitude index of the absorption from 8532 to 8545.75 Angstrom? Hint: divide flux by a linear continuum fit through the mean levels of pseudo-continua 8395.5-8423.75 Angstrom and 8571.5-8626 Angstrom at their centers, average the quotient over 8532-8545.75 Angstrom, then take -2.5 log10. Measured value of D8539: 0.24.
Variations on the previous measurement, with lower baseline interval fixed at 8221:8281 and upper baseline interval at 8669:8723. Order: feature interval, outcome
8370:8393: 0.04 mag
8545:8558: 0.11 mag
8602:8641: 0.05 mag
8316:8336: 0.07 mag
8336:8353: 0.14 mag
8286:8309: 0.03 mag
